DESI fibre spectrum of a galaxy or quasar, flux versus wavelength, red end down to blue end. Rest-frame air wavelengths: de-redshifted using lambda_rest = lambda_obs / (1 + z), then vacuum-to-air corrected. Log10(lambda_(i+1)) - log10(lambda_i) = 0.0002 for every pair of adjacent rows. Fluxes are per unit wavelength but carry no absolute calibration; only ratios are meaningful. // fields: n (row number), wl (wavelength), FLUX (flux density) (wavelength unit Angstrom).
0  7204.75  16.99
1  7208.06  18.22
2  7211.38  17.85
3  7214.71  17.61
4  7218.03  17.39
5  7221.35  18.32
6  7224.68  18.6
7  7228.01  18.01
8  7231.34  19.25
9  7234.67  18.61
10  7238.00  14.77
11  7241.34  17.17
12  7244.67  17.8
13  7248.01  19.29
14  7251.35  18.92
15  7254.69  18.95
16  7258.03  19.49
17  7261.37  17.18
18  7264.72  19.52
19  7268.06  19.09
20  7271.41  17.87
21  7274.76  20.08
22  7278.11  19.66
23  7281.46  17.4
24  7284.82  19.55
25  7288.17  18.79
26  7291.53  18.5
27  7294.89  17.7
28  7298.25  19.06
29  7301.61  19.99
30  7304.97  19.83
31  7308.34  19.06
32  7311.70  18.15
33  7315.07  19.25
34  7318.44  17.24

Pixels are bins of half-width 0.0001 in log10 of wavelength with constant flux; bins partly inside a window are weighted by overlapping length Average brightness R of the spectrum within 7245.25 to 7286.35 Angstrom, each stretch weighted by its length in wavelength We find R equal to 18.9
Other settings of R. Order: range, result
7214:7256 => 18.1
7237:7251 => 17.5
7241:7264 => 18.5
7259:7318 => 18.8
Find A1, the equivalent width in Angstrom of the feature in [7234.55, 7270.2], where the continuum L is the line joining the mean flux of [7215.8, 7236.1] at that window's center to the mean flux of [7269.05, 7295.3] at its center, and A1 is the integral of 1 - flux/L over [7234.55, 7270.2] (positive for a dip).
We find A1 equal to 0.58 Angstrom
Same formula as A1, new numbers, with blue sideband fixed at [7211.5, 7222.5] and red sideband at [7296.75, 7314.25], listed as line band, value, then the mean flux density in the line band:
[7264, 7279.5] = -0.5 Angstrom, 19.2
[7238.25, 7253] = 0.2 Angstrom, 17.9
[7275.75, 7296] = 0.2 Angstrom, 18.7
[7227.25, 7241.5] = 0.4 Angstrom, 17.6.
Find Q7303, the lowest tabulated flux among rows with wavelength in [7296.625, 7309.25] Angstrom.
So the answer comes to 19.06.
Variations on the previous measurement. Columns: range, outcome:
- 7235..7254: 14.77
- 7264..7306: 17.4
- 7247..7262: 17.18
